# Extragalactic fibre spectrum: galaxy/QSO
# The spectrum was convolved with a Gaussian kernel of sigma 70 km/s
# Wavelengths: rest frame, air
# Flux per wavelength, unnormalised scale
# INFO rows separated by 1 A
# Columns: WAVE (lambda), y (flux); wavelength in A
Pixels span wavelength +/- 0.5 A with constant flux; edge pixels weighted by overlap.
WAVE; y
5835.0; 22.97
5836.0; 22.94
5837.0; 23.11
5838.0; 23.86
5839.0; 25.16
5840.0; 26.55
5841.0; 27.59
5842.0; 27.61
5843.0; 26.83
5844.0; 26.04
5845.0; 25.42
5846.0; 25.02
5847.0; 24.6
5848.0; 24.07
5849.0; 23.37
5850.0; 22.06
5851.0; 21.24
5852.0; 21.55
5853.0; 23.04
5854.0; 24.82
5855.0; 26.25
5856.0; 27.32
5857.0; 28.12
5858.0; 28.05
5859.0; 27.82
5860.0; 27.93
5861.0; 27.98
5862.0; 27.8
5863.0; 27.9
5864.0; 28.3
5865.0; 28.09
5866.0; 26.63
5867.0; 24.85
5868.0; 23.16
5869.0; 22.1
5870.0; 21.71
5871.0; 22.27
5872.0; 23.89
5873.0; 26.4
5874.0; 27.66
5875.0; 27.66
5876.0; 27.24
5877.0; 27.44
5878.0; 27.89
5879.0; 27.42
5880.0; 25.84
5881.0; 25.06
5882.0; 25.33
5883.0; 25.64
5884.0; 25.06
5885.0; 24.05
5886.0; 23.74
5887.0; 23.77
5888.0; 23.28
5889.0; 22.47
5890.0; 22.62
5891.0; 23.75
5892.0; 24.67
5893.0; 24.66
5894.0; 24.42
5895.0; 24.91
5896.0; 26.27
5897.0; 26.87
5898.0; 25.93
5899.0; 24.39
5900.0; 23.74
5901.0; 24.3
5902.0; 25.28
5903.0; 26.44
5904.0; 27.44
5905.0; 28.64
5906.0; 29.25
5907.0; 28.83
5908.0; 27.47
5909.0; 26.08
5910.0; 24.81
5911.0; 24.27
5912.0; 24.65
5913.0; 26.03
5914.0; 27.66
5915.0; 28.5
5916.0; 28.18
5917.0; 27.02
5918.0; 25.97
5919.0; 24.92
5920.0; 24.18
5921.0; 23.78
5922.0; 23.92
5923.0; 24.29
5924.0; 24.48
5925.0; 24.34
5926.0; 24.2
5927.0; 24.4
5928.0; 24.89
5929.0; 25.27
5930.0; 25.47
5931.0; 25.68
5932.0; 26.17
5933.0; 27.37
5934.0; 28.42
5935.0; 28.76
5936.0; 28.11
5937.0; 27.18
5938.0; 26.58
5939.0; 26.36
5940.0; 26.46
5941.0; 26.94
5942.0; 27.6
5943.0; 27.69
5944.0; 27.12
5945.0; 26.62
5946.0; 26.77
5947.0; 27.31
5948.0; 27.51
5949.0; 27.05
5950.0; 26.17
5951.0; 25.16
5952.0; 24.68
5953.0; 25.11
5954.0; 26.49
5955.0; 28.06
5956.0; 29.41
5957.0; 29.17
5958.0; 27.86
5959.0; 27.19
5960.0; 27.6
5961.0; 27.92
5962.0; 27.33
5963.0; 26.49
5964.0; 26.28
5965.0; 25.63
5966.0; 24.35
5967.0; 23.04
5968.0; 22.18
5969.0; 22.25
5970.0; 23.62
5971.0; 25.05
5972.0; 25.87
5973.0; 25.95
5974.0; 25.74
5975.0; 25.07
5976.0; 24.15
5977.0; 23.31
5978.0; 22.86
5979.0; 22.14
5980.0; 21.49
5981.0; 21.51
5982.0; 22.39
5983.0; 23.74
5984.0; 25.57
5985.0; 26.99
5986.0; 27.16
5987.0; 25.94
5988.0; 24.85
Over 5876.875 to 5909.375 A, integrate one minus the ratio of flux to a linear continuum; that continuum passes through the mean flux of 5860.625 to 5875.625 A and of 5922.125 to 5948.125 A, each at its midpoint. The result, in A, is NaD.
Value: 0.6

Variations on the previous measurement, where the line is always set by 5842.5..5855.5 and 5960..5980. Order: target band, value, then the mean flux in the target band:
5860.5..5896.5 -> -1.5 A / 25.3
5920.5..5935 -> -0.5 A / 25.3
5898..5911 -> -1.0 A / 26.3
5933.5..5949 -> -1.7 A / 27.3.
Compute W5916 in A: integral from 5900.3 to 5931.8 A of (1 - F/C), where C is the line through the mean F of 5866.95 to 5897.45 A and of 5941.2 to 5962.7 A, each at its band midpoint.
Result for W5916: 0.2 A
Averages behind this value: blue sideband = 24.9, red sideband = 27.1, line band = 25.8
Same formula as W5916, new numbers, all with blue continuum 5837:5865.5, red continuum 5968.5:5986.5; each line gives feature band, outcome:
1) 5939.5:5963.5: -2.5 A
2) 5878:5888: 0.1 A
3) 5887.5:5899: 0.3 A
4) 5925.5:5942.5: -1.2 A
